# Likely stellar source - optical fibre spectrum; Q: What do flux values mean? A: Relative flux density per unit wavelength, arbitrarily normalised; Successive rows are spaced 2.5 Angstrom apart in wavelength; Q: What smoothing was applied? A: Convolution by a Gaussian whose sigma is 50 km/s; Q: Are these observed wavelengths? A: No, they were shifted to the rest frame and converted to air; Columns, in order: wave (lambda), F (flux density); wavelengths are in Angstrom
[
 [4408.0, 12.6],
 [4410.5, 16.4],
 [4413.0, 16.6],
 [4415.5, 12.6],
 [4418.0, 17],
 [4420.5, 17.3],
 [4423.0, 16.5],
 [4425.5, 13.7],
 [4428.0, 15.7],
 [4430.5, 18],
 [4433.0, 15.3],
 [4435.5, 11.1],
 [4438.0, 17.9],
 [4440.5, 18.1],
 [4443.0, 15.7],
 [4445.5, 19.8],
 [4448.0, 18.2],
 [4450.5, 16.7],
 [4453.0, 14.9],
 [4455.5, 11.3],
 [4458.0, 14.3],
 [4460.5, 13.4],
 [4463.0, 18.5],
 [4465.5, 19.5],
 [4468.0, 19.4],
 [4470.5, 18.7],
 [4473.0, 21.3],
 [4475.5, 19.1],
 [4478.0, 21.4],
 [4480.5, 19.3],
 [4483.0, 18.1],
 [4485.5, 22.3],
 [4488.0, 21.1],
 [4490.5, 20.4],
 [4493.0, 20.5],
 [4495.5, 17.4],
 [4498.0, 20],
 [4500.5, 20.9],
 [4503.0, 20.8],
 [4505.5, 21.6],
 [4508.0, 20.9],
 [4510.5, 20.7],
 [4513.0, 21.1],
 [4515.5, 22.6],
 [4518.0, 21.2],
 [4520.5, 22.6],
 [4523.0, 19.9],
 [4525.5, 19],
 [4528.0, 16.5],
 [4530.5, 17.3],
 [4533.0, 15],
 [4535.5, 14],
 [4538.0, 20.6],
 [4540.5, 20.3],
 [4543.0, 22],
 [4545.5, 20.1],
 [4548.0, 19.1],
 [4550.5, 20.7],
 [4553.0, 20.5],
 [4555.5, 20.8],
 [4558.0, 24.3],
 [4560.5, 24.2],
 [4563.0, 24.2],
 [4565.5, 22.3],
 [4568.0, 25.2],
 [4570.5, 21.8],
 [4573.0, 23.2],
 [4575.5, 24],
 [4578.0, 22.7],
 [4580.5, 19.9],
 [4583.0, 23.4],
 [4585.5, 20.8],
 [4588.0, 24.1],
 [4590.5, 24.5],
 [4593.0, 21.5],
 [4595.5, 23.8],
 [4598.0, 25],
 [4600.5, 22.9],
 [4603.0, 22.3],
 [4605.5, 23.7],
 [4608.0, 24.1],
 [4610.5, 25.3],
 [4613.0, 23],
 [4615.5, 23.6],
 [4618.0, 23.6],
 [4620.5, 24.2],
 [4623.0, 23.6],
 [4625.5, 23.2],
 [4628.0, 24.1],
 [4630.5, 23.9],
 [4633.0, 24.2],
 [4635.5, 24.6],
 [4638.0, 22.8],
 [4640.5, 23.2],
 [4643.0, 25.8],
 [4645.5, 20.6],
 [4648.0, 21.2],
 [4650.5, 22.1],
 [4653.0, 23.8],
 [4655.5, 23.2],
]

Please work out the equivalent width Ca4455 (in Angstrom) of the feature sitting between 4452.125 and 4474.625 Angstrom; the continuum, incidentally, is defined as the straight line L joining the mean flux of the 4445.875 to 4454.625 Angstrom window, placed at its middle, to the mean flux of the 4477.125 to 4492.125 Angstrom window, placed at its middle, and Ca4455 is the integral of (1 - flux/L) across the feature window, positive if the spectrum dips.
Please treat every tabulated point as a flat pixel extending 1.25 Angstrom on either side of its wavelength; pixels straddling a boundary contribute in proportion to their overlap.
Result 1.6 Angstrom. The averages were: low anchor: 16.7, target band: 16.9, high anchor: 20.4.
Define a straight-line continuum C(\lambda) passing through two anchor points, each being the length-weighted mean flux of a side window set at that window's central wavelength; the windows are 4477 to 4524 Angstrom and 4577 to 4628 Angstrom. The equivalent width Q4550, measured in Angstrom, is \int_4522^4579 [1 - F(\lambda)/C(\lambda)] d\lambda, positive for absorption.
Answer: 3.2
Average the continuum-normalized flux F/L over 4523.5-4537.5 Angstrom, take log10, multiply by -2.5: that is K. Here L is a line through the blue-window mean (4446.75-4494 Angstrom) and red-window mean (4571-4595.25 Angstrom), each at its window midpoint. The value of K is 0.23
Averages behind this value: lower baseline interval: 18.3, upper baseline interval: 22.7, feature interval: 16.8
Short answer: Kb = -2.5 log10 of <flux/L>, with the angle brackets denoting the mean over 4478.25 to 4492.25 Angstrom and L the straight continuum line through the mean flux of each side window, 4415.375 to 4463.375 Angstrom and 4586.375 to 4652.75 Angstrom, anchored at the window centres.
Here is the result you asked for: -0.146 mag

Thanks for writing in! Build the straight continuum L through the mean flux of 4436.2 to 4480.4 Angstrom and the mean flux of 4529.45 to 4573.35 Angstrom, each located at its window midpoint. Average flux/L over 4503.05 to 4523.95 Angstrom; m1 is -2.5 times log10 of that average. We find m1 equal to -0.10 mag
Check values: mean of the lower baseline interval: 17.5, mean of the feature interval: 21.3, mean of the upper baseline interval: 20.8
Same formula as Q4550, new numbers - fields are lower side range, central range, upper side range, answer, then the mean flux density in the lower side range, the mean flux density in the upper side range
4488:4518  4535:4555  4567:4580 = 2.0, 20.7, 23.1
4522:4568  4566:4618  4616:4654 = -3.3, 20.2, 23.4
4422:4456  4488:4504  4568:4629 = -1.3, 16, 23.3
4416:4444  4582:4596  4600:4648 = -0.5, 15.9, 23.6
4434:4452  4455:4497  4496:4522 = 0.5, 16.7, 21.1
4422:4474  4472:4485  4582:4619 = -1.5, 16.5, 23.4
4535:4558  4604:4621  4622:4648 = -0.9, 20.2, 23.5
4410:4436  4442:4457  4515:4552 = 0.3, 15.6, 19.3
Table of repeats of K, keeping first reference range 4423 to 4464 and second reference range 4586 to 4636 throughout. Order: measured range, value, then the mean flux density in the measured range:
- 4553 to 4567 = -0.08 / 23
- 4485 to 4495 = -0.15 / 20.7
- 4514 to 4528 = -0.07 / 20.7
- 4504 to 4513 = -0.12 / 21.1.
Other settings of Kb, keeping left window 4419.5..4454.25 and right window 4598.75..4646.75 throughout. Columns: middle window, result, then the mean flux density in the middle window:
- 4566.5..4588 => -0.04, 22.7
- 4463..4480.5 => -0.12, 19.8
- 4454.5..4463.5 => 0.22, 14.1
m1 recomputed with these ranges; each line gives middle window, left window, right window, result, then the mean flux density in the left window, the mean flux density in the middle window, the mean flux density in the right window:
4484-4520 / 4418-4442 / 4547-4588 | -0.08 mag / 16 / 20.8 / 22.4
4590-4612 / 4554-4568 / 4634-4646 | -0.01 mag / 23.3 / 23.6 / 23.6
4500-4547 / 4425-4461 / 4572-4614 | -0.01 mag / 15.7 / 19.8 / 23.2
